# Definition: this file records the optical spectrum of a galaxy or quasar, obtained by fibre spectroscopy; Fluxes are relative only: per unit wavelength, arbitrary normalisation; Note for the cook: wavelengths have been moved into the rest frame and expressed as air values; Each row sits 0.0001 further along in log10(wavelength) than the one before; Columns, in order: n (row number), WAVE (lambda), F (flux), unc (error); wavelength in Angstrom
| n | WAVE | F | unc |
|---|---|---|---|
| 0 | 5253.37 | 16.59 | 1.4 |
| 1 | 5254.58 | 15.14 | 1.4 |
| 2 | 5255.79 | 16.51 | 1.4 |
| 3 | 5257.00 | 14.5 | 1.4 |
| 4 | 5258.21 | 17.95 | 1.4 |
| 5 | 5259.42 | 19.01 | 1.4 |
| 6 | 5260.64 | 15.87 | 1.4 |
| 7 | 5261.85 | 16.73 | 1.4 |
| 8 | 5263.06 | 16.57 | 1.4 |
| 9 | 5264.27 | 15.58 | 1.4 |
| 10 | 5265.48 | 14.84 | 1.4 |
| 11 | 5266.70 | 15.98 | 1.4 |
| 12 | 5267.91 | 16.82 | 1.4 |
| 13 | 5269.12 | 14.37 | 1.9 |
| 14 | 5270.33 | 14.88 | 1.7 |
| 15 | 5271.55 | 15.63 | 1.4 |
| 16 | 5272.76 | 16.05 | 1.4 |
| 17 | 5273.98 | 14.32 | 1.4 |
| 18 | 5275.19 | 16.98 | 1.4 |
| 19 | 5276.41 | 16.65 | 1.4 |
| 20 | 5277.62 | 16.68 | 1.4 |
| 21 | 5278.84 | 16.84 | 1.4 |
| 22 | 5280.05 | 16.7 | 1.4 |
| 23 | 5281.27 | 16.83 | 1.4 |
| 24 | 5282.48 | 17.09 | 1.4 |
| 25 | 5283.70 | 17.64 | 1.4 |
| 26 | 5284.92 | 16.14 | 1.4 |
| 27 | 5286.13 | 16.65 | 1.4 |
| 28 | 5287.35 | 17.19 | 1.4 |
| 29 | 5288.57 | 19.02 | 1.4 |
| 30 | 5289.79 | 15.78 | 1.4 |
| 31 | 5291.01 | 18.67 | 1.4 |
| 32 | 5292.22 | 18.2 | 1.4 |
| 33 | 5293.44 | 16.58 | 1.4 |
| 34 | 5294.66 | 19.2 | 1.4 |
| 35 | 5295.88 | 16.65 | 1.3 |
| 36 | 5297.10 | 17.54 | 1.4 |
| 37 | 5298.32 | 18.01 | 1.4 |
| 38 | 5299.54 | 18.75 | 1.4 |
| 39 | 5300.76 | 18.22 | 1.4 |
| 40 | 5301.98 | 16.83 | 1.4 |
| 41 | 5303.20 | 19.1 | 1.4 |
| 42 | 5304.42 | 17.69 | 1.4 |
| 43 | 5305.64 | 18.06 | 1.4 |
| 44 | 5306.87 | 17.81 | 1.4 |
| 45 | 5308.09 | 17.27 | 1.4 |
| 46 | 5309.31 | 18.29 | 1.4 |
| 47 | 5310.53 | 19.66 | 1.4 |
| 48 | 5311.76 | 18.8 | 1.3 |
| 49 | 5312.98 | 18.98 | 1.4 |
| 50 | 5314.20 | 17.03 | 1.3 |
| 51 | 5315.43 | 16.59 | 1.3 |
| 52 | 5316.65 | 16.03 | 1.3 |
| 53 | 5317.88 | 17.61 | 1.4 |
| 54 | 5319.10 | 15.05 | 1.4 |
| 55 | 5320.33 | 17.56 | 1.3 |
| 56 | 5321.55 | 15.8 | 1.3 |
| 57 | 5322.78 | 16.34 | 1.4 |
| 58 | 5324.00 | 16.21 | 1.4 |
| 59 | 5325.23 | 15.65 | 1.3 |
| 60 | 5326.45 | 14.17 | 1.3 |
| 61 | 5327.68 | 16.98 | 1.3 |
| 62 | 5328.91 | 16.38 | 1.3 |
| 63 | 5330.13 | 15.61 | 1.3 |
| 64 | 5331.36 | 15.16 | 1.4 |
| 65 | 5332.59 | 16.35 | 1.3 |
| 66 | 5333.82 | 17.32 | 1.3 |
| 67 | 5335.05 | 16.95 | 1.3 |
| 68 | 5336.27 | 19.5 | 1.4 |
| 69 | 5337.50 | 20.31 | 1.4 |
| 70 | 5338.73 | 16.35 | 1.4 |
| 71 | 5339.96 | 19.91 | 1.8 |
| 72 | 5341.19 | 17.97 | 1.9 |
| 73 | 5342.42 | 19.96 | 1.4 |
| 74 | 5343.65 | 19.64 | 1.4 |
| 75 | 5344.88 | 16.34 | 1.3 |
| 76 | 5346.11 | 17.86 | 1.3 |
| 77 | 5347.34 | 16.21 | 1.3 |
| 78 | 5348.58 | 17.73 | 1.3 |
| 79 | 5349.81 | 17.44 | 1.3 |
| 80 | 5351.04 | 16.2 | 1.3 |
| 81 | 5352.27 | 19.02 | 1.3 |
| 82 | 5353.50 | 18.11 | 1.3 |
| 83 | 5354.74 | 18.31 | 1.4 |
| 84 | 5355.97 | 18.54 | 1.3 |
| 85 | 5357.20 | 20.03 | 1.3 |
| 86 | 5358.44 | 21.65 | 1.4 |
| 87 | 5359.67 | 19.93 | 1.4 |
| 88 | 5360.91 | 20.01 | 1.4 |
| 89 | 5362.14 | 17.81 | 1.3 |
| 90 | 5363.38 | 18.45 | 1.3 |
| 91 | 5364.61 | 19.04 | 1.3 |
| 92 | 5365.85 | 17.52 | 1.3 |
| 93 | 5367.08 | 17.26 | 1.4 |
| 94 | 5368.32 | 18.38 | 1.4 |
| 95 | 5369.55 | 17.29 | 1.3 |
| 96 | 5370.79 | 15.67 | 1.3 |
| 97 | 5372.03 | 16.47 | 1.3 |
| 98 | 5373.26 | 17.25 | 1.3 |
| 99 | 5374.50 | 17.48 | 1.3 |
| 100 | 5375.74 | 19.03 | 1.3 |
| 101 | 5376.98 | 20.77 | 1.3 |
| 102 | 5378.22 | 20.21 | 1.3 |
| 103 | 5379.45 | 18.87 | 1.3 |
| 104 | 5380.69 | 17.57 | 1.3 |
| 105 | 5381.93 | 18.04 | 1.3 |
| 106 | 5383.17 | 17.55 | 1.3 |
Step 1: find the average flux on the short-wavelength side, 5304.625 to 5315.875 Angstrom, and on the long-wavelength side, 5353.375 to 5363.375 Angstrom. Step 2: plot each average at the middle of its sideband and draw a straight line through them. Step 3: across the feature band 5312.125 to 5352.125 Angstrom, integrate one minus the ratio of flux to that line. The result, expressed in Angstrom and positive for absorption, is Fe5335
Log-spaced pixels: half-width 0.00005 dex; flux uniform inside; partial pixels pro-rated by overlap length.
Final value 3.2 Angstrom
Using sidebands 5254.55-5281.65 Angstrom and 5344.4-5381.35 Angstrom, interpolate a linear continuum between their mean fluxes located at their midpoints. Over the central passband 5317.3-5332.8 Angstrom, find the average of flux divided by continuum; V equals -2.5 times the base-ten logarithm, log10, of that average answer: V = 0.09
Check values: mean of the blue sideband 16.2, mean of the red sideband 18.2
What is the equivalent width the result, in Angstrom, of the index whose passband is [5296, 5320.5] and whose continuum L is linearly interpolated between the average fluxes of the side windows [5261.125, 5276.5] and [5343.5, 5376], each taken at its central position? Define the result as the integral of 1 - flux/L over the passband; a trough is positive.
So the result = -1.4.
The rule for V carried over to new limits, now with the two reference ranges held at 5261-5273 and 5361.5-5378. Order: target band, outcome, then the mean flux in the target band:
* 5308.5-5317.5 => -0.07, 17.9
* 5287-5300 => -0.09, 17.8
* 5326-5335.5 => 0.06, 16.1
